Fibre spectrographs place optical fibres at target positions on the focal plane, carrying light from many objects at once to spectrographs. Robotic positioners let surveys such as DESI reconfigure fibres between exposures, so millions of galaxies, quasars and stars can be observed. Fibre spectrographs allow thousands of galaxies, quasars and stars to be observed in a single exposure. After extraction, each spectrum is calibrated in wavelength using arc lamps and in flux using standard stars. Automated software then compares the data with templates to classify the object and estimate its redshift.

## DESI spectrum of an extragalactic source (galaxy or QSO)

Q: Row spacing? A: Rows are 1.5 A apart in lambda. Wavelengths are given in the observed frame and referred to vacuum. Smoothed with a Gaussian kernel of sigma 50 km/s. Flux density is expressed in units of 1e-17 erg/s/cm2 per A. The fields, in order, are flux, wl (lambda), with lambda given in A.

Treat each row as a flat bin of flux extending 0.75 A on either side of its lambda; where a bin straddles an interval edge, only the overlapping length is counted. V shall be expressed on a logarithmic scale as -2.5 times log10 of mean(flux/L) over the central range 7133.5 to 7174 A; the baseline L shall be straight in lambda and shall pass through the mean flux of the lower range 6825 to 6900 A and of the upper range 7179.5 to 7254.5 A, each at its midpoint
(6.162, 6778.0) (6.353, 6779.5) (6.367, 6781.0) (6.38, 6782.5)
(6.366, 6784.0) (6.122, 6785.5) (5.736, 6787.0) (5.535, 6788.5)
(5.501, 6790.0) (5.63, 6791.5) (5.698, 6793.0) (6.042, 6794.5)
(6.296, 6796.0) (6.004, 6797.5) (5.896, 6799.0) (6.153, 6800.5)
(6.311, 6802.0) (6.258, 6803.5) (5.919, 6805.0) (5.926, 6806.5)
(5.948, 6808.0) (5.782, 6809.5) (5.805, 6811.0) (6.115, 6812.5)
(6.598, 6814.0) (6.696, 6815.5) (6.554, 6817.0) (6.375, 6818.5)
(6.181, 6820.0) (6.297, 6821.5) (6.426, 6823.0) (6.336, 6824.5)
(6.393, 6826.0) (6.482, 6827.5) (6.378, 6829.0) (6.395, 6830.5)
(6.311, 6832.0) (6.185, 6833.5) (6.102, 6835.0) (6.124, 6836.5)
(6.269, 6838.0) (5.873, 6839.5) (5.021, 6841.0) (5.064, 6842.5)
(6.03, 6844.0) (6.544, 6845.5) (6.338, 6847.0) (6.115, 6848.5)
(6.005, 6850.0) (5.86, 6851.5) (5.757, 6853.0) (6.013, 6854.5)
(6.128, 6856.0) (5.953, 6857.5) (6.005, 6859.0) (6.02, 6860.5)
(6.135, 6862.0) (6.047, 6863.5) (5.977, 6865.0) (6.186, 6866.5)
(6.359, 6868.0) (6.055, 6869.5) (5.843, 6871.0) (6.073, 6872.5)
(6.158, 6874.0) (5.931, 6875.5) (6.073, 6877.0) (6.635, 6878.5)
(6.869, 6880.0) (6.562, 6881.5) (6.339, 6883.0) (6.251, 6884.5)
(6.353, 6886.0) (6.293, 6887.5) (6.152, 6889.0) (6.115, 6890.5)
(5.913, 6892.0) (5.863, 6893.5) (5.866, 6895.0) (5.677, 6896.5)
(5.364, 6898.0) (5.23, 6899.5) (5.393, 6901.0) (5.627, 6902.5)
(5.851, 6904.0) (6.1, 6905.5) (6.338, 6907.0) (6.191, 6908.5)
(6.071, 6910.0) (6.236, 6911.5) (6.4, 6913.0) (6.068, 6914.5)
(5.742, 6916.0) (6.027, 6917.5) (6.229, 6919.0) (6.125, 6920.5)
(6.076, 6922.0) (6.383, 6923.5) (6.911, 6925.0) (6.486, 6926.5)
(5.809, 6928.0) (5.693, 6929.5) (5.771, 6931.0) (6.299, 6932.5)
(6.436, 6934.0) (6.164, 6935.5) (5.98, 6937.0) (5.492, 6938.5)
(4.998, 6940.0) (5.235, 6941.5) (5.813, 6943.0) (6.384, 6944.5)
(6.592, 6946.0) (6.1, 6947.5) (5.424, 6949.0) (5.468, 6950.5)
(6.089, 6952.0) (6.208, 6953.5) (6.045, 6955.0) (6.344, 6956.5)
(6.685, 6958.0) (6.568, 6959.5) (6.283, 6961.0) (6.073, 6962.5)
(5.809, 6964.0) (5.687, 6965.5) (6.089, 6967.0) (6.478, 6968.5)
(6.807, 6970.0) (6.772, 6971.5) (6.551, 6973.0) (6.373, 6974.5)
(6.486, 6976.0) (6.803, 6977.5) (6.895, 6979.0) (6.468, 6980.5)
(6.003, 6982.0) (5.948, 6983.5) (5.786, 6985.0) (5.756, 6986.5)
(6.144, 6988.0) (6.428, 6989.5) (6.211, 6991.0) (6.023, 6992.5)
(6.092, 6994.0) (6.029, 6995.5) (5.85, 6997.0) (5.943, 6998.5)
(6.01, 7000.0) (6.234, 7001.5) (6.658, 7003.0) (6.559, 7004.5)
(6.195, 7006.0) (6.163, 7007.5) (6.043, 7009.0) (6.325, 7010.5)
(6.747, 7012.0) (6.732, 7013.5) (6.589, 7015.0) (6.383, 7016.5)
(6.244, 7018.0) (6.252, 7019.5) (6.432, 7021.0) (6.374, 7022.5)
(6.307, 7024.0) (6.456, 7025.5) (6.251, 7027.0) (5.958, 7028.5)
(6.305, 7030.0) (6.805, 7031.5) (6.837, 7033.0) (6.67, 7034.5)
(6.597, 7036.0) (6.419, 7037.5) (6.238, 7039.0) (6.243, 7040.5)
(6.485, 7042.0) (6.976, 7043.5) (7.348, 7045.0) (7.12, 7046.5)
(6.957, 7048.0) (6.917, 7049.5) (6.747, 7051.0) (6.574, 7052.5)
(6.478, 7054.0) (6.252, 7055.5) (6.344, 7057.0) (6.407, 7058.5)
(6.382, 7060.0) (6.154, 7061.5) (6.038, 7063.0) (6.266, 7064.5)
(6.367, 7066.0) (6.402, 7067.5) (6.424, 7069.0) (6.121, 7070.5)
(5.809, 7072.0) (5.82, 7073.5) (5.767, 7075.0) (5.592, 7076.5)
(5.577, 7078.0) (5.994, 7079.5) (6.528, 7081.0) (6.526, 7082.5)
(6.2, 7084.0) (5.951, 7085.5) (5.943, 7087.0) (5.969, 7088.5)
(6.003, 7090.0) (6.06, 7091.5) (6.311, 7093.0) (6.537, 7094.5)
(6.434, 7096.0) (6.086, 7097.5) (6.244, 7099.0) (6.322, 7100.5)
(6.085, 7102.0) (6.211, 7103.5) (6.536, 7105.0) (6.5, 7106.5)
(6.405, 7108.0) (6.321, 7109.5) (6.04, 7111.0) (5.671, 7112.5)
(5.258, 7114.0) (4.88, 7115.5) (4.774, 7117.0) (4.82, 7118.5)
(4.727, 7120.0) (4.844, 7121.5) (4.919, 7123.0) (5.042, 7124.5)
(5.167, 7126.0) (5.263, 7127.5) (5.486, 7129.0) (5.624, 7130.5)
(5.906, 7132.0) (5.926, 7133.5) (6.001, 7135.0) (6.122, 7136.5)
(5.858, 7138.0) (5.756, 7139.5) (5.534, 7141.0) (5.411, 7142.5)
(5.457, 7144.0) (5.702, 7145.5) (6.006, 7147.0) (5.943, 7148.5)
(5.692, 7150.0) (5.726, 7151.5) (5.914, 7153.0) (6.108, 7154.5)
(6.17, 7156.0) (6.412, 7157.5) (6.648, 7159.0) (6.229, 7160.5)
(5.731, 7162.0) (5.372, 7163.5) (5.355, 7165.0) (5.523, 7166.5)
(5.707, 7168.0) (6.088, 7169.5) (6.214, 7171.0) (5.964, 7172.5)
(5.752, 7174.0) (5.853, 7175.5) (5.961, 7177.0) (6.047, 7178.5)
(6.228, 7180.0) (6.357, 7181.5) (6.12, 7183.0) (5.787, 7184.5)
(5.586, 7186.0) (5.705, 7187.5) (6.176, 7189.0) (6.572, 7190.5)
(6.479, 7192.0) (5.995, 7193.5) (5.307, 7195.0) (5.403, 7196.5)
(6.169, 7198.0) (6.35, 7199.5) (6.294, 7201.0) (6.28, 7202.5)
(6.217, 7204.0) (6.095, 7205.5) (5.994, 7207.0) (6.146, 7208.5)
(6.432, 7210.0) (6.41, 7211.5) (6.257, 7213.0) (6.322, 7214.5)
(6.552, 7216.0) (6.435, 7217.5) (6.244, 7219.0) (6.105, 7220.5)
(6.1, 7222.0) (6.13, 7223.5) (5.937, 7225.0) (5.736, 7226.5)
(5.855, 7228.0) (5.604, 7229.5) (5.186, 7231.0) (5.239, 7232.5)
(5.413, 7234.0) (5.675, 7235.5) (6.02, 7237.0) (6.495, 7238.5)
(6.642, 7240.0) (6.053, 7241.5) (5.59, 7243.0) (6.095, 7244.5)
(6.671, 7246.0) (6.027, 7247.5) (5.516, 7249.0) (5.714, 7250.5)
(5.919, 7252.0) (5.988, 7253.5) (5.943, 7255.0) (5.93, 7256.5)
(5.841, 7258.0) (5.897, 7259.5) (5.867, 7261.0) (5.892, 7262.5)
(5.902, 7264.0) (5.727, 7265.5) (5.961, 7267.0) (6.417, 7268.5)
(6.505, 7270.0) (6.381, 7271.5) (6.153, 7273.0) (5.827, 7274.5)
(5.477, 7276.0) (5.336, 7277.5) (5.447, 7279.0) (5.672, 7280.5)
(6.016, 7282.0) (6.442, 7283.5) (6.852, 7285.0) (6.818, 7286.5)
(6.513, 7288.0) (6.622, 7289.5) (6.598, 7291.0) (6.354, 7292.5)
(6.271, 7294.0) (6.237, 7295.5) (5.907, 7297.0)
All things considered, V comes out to 0.03 mag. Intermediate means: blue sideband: 6.08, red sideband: 6.03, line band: 5.87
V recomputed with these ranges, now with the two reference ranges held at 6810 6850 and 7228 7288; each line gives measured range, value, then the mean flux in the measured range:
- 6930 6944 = 0.06 mag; 5.81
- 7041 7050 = -0.15 mag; 6.95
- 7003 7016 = -0.06 mag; 6.43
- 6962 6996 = -0.03 mag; 6.25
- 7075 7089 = 0.01 mag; 6.02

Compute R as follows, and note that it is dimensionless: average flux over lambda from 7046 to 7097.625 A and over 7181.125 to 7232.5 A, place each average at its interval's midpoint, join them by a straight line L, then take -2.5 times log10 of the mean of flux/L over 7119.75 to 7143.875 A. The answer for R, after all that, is 0.13 mag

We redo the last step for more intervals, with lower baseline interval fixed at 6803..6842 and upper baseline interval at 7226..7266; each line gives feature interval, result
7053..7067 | -0.05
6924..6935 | -0.02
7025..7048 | -0.10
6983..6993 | 0.00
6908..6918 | 0.00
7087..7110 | -0.05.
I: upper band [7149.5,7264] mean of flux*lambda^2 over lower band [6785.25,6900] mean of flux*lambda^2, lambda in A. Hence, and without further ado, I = 1.1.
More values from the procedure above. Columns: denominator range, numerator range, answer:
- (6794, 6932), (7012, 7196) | 1.06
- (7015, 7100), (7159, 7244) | 0.99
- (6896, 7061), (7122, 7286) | 1.01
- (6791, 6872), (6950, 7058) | 1.10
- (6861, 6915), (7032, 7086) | 1.10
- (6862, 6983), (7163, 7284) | 1.06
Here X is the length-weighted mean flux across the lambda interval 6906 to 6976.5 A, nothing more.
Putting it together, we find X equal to 6.13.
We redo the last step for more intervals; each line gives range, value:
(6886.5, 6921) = 5.95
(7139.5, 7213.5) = 5.97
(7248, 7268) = 5.86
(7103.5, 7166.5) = 5.69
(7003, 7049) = 6.51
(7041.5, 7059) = 6.72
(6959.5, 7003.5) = 6.23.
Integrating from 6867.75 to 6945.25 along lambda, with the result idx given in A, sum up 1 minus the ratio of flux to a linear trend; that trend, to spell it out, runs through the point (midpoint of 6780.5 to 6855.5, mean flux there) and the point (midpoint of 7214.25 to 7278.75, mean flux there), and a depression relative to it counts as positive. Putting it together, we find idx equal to 0.2 A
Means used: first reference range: 6.09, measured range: 6.04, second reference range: 5.95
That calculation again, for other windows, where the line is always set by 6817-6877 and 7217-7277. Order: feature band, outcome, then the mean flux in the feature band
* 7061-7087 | -0.31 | 6.09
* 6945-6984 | -1.40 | 6.27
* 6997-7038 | -2.33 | 6.38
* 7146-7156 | 0.12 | 5.91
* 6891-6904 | 0.95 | 5.64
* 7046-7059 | -1.33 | 6.64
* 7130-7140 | 0.16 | 5.89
